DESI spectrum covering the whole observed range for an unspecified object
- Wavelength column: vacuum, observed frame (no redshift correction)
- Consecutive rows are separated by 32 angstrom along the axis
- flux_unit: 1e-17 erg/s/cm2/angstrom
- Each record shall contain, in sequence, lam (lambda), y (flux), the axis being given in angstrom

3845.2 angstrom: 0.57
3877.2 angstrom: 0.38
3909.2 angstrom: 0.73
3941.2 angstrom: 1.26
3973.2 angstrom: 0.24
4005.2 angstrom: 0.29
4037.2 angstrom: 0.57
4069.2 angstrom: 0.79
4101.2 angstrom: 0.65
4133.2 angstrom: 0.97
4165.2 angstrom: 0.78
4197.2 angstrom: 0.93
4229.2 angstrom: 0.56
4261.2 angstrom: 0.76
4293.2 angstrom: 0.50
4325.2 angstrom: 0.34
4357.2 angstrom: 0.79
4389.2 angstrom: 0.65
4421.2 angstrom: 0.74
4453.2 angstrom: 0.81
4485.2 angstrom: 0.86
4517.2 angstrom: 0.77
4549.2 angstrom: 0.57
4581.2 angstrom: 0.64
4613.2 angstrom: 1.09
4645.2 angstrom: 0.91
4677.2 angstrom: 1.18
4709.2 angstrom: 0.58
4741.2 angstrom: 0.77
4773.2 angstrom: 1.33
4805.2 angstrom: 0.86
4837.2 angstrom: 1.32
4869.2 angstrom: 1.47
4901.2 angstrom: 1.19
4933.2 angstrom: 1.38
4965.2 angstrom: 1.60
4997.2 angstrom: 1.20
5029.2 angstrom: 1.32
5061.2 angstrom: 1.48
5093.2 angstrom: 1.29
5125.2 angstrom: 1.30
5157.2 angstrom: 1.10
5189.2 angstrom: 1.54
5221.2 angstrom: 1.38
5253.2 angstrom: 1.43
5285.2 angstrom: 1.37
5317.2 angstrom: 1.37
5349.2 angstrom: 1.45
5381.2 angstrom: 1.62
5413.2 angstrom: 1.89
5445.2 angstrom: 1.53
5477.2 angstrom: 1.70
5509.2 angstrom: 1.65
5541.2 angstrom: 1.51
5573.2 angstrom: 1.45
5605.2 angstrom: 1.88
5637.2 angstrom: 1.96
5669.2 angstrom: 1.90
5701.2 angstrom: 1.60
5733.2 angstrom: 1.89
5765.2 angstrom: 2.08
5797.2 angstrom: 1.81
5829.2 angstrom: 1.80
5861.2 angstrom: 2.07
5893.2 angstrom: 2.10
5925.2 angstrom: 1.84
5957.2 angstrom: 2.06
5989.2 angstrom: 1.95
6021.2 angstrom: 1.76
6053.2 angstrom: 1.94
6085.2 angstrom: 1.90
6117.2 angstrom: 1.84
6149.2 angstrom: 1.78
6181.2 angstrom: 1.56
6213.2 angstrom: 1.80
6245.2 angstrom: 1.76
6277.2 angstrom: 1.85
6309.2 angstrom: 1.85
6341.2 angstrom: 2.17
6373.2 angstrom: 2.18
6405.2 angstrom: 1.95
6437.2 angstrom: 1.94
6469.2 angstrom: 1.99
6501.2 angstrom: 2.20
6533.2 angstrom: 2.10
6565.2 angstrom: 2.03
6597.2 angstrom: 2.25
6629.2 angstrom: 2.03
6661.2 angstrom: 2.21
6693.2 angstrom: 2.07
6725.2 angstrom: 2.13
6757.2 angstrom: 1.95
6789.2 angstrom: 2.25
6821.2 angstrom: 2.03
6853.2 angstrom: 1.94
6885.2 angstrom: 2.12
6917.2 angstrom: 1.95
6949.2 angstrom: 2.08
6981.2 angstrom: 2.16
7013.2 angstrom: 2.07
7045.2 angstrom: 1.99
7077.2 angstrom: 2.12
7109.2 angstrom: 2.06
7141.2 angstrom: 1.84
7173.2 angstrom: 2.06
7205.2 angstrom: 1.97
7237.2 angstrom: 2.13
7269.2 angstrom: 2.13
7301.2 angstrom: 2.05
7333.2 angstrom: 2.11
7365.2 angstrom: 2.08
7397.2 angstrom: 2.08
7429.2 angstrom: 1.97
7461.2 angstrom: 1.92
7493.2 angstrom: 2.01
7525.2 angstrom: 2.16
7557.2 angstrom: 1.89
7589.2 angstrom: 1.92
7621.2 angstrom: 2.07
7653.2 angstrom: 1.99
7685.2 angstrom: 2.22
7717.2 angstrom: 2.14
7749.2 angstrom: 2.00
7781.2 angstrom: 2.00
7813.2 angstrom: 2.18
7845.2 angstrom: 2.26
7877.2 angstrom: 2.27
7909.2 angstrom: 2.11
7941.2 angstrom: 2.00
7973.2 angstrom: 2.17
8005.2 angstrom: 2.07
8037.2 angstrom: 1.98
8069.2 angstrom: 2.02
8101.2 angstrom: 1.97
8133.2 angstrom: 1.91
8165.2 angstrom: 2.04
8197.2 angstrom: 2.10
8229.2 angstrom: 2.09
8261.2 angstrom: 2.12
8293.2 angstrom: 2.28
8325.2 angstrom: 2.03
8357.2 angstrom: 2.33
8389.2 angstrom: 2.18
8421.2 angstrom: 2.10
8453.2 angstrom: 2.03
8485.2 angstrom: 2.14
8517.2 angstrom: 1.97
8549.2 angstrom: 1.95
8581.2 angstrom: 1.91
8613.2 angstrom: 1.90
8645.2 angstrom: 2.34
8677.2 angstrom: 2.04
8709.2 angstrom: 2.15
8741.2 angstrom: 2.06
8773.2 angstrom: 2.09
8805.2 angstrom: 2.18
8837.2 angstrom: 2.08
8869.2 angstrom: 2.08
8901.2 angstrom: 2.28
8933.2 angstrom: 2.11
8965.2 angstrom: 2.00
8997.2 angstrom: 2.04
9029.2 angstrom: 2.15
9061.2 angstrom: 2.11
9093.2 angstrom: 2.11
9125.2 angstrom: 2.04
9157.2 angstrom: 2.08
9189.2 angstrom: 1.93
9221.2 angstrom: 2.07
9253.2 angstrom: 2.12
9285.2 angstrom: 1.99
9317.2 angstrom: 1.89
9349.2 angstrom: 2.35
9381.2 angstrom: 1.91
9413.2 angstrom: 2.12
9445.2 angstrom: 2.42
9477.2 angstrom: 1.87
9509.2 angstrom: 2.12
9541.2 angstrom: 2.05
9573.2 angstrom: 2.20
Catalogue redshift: 0.197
